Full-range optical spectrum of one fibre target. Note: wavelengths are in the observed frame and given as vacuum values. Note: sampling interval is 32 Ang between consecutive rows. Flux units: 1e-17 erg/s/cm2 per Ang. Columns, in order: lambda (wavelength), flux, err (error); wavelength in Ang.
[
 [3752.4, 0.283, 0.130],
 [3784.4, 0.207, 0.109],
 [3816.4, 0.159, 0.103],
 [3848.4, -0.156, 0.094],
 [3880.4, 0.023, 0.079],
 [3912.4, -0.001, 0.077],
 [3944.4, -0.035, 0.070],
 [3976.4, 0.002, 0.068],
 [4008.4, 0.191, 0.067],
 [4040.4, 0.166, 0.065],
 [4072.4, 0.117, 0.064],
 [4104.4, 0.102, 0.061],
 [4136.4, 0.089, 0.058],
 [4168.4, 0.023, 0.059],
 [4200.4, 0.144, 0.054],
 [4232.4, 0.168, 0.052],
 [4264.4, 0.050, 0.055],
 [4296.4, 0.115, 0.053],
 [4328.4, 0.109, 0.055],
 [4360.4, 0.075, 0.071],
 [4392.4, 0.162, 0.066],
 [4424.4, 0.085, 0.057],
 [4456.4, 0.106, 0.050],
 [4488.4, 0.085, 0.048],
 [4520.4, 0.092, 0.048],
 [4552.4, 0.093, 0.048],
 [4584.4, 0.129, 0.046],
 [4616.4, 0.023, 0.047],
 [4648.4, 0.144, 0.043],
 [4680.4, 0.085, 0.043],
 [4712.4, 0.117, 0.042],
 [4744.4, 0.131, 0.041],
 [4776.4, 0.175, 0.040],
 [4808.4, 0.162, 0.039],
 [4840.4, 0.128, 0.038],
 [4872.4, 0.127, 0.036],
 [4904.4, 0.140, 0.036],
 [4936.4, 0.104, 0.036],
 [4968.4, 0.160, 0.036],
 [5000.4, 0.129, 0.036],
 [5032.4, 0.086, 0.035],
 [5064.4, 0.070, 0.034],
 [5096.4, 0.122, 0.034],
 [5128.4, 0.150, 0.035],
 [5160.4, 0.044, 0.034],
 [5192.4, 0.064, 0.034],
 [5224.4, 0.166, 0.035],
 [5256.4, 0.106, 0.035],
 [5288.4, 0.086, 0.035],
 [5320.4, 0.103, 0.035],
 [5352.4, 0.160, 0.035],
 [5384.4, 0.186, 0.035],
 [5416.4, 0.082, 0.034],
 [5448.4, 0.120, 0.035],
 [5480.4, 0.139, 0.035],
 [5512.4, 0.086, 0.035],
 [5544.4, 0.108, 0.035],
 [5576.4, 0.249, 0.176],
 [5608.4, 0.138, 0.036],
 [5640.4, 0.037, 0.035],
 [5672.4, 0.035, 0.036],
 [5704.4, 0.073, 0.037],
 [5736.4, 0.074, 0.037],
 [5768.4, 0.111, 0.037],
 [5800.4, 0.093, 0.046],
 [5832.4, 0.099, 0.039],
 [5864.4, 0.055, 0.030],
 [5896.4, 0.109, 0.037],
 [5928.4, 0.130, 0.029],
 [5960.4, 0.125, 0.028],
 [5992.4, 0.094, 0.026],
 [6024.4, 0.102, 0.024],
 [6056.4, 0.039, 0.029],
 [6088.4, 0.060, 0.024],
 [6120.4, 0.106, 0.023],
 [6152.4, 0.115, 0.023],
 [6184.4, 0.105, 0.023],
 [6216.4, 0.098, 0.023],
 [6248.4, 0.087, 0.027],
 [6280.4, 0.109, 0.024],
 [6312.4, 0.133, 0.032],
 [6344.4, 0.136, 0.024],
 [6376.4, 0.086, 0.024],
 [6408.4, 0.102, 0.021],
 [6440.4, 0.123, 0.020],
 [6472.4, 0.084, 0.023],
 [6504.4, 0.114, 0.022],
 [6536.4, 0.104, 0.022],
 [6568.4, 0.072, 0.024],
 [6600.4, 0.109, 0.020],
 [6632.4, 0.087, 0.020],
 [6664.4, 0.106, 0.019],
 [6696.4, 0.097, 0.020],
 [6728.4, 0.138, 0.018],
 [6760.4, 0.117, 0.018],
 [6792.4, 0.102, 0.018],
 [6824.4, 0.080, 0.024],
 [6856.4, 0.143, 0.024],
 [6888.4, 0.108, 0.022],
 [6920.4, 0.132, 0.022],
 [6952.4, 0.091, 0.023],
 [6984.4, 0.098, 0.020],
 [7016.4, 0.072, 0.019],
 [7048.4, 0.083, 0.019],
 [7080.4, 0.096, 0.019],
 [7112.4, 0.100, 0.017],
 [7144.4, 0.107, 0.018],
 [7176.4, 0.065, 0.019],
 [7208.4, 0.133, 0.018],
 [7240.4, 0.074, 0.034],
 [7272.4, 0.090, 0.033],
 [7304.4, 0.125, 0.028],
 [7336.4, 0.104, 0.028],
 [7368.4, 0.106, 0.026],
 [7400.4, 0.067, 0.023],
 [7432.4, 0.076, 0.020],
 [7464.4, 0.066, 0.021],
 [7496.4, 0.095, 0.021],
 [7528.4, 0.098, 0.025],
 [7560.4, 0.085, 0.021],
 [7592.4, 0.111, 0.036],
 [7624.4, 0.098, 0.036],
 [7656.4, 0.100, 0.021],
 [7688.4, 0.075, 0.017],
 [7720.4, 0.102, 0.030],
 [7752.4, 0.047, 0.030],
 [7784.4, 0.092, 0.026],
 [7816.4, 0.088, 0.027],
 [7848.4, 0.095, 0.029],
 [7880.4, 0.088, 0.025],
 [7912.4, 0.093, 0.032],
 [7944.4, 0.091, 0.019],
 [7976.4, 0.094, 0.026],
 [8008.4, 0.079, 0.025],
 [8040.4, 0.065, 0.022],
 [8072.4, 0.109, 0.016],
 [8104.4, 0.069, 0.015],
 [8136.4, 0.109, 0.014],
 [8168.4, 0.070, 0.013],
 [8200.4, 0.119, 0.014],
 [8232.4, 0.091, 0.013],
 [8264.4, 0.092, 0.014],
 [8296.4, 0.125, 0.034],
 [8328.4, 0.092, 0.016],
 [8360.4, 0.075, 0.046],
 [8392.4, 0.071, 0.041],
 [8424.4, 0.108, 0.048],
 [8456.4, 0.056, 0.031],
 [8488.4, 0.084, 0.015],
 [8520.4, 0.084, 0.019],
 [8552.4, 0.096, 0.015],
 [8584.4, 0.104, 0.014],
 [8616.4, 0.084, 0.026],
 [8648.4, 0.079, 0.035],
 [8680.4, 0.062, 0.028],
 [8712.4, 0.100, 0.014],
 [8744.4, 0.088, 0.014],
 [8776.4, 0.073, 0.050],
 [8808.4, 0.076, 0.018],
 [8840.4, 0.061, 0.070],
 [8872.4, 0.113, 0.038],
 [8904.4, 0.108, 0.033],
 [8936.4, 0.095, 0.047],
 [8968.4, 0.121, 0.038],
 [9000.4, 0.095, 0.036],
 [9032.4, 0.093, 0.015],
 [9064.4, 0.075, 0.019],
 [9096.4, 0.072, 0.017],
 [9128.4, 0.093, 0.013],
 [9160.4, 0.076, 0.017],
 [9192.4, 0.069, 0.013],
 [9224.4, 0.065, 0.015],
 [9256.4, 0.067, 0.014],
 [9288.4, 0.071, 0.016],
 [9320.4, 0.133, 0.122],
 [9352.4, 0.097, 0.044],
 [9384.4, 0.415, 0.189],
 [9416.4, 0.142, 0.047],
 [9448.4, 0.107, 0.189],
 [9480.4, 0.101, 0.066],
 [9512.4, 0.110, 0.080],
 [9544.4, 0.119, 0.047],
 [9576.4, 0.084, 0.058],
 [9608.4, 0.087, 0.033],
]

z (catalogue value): 1.51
